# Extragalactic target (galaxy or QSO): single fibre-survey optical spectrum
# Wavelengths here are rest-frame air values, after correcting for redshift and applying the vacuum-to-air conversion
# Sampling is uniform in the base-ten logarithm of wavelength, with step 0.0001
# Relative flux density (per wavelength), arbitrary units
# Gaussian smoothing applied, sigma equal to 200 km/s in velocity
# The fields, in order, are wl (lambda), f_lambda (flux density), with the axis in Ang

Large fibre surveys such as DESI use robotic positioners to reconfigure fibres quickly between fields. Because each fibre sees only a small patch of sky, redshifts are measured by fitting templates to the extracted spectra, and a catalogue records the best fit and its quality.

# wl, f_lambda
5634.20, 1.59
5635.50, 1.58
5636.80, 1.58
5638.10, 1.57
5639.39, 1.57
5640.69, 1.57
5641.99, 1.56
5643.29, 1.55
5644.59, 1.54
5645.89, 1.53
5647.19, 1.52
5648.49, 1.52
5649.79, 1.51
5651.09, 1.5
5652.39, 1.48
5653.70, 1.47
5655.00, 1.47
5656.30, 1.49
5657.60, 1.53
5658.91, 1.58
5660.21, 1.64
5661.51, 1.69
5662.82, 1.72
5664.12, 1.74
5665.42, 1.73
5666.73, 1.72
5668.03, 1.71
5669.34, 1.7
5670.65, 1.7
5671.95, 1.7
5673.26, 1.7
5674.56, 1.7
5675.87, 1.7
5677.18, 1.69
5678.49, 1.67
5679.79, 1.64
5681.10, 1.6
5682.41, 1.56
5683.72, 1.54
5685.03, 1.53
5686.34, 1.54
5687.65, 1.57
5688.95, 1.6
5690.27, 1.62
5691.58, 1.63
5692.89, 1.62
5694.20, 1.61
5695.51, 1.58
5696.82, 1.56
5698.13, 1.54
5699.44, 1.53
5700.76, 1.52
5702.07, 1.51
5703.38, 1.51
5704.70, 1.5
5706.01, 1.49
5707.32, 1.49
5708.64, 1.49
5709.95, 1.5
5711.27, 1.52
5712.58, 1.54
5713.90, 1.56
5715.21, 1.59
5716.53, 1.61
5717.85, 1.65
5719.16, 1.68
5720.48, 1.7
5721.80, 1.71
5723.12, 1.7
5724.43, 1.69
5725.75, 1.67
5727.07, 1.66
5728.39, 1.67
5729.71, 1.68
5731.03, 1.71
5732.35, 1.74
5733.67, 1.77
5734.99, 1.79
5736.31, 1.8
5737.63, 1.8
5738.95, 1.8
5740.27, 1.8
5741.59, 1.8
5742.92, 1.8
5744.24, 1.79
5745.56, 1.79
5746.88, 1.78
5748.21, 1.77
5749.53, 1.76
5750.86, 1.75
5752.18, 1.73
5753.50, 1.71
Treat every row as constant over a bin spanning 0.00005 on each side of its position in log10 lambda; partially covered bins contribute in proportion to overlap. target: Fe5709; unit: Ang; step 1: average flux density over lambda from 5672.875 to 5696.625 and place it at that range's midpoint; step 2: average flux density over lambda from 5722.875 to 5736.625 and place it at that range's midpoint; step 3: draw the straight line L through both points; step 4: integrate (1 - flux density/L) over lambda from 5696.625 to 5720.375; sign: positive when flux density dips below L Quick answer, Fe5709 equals 1.72 Ang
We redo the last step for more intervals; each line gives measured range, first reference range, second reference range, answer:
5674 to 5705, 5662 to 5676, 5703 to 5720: 0.9 Ang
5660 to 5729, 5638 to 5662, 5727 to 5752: 1.3 Ang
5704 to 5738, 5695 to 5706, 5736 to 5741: 0.7 Ang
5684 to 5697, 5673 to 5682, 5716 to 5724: 0.7 Ang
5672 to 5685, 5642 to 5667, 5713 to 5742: -0.2 Ang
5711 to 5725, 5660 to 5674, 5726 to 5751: 0.9 Ang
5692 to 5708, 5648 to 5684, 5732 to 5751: 1.5 Ang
